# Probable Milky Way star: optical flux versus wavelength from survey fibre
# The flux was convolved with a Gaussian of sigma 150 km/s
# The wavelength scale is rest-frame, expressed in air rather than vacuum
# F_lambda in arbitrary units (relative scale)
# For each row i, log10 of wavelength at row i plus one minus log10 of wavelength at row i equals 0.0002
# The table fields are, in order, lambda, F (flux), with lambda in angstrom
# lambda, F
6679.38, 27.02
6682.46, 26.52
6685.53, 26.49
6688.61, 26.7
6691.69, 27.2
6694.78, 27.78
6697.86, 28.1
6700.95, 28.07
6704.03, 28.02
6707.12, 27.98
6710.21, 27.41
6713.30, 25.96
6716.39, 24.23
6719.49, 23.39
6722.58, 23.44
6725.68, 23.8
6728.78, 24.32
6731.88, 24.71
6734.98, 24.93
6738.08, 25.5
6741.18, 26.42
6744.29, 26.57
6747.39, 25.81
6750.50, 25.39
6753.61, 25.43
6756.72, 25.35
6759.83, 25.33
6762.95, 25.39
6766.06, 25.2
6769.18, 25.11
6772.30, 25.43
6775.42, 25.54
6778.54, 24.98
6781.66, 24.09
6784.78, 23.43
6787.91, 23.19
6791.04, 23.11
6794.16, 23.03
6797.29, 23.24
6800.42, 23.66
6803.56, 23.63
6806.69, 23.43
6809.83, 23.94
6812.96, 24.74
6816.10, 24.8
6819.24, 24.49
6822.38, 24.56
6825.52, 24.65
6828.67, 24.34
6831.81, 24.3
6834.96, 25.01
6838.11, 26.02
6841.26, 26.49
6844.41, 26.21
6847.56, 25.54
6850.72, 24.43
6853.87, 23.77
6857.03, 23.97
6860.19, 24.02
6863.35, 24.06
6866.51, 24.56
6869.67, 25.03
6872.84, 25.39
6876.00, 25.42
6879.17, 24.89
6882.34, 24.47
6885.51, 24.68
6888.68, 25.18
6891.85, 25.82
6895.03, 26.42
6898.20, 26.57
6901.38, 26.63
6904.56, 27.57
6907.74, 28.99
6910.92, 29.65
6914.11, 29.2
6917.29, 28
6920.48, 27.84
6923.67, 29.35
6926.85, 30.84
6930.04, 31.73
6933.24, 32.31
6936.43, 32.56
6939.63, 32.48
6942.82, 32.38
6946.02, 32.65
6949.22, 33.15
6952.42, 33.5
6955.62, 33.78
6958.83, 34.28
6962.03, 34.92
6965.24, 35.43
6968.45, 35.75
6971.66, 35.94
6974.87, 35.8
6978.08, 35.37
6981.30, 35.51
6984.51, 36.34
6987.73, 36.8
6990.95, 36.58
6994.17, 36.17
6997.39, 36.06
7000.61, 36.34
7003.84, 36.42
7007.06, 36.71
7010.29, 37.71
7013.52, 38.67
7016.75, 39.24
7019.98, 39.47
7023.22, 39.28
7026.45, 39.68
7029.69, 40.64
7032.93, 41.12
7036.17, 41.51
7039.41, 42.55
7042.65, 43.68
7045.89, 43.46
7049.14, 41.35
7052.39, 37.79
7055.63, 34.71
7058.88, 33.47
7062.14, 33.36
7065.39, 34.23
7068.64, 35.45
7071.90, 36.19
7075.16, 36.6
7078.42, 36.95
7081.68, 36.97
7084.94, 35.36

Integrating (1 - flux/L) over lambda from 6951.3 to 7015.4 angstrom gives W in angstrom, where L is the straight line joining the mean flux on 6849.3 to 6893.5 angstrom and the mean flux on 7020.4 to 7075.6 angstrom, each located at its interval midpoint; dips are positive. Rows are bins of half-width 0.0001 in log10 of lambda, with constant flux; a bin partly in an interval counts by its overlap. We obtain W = -4.7 angstrom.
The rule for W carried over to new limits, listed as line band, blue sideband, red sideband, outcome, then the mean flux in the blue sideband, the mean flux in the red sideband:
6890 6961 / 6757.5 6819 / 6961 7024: 5.2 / 24.3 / 36.7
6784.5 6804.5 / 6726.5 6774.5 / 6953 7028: 3.0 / 25.4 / 36.6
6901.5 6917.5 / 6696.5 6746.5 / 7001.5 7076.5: 2.3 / 25.8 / 38.4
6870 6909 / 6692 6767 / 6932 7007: 7.2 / 25.8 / 34.9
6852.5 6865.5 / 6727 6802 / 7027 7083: 2.3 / 24.8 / 38.3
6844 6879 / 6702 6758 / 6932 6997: 6.7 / 25.5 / 34.6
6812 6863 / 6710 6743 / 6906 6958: 6.2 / 24.8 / 31.2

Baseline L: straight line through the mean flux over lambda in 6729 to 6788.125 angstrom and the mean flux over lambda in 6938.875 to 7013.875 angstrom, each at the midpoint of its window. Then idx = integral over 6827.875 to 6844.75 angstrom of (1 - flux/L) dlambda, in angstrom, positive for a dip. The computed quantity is 2.0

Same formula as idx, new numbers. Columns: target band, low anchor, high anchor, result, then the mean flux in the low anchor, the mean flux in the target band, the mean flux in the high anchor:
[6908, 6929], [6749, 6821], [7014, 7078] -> 1.6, 24.4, 29.2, 38.6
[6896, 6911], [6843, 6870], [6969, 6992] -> 0.7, 24.6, 27.7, 36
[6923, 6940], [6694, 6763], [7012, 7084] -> 1.1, 25.8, 31.6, 38.4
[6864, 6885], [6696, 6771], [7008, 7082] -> 4.4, 25.7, 24.9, 38.4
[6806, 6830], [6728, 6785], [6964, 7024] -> 3.3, 25.3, 24.4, 36.8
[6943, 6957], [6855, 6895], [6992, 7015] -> -0.6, 24.8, 33.2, 36.9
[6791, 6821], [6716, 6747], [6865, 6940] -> 2.5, 24.8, 23.9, 27.7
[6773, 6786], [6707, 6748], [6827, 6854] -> 0.3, 25.2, 24.6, 25.2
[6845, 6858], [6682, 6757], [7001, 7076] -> 2.7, 26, 24.6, 38.4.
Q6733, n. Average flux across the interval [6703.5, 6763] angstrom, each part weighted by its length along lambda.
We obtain 25.4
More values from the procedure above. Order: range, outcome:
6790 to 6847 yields 24.5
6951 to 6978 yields 35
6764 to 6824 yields 24.2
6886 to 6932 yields 28.1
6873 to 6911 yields 26.2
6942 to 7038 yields 36.6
